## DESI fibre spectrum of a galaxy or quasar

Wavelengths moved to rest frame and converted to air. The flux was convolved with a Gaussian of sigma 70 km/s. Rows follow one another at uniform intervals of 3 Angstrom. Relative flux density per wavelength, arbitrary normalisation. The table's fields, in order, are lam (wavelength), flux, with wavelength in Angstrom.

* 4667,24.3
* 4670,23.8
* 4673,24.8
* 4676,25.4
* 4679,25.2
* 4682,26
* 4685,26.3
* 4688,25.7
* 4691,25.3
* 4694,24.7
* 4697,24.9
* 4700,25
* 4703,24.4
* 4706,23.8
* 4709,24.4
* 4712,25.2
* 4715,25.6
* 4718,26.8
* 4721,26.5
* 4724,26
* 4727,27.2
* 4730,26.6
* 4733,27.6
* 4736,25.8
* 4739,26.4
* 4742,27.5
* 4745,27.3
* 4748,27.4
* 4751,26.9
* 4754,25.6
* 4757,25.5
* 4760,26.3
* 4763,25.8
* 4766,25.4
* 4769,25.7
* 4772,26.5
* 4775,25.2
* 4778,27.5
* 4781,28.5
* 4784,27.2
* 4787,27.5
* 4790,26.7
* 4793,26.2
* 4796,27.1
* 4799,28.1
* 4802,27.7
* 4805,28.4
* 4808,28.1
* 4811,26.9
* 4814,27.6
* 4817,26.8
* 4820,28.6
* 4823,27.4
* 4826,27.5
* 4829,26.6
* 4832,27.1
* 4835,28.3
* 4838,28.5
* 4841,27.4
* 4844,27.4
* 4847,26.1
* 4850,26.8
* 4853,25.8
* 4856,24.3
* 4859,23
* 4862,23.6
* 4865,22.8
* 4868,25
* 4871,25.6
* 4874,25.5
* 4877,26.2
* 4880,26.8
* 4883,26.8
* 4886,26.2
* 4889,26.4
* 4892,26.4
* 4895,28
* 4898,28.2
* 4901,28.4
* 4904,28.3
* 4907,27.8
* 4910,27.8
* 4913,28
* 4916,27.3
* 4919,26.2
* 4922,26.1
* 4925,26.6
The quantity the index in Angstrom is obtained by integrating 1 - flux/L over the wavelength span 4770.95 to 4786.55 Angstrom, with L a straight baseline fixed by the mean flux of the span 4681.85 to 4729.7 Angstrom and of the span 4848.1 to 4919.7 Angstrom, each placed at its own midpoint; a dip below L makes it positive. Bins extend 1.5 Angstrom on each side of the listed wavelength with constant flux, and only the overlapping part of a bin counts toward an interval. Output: -0.7 Angstrom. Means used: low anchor 25.5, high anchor 26.3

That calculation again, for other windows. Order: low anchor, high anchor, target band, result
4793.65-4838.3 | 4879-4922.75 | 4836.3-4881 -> 2.90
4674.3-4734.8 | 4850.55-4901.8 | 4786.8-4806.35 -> -1.25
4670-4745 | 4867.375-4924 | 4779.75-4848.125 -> -2.79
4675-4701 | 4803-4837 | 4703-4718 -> 0.50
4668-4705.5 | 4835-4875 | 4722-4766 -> -2.19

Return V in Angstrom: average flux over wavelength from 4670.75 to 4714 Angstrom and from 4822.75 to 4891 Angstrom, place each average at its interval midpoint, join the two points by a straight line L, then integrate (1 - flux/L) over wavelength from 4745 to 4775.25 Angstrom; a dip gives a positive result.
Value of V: -0.8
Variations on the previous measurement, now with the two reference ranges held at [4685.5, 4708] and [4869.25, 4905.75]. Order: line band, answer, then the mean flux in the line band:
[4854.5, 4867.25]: 1.5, 23.5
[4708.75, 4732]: -0.9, 26.2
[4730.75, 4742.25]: -0.7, 26.7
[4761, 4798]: -1.2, 26.6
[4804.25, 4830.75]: -1.4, 27.5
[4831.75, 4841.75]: -0.6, 27.9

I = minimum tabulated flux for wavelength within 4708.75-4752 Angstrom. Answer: 24.4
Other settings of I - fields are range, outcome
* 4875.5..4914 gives 26.2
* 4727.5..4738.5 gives 25.8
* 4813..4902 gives 22.8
